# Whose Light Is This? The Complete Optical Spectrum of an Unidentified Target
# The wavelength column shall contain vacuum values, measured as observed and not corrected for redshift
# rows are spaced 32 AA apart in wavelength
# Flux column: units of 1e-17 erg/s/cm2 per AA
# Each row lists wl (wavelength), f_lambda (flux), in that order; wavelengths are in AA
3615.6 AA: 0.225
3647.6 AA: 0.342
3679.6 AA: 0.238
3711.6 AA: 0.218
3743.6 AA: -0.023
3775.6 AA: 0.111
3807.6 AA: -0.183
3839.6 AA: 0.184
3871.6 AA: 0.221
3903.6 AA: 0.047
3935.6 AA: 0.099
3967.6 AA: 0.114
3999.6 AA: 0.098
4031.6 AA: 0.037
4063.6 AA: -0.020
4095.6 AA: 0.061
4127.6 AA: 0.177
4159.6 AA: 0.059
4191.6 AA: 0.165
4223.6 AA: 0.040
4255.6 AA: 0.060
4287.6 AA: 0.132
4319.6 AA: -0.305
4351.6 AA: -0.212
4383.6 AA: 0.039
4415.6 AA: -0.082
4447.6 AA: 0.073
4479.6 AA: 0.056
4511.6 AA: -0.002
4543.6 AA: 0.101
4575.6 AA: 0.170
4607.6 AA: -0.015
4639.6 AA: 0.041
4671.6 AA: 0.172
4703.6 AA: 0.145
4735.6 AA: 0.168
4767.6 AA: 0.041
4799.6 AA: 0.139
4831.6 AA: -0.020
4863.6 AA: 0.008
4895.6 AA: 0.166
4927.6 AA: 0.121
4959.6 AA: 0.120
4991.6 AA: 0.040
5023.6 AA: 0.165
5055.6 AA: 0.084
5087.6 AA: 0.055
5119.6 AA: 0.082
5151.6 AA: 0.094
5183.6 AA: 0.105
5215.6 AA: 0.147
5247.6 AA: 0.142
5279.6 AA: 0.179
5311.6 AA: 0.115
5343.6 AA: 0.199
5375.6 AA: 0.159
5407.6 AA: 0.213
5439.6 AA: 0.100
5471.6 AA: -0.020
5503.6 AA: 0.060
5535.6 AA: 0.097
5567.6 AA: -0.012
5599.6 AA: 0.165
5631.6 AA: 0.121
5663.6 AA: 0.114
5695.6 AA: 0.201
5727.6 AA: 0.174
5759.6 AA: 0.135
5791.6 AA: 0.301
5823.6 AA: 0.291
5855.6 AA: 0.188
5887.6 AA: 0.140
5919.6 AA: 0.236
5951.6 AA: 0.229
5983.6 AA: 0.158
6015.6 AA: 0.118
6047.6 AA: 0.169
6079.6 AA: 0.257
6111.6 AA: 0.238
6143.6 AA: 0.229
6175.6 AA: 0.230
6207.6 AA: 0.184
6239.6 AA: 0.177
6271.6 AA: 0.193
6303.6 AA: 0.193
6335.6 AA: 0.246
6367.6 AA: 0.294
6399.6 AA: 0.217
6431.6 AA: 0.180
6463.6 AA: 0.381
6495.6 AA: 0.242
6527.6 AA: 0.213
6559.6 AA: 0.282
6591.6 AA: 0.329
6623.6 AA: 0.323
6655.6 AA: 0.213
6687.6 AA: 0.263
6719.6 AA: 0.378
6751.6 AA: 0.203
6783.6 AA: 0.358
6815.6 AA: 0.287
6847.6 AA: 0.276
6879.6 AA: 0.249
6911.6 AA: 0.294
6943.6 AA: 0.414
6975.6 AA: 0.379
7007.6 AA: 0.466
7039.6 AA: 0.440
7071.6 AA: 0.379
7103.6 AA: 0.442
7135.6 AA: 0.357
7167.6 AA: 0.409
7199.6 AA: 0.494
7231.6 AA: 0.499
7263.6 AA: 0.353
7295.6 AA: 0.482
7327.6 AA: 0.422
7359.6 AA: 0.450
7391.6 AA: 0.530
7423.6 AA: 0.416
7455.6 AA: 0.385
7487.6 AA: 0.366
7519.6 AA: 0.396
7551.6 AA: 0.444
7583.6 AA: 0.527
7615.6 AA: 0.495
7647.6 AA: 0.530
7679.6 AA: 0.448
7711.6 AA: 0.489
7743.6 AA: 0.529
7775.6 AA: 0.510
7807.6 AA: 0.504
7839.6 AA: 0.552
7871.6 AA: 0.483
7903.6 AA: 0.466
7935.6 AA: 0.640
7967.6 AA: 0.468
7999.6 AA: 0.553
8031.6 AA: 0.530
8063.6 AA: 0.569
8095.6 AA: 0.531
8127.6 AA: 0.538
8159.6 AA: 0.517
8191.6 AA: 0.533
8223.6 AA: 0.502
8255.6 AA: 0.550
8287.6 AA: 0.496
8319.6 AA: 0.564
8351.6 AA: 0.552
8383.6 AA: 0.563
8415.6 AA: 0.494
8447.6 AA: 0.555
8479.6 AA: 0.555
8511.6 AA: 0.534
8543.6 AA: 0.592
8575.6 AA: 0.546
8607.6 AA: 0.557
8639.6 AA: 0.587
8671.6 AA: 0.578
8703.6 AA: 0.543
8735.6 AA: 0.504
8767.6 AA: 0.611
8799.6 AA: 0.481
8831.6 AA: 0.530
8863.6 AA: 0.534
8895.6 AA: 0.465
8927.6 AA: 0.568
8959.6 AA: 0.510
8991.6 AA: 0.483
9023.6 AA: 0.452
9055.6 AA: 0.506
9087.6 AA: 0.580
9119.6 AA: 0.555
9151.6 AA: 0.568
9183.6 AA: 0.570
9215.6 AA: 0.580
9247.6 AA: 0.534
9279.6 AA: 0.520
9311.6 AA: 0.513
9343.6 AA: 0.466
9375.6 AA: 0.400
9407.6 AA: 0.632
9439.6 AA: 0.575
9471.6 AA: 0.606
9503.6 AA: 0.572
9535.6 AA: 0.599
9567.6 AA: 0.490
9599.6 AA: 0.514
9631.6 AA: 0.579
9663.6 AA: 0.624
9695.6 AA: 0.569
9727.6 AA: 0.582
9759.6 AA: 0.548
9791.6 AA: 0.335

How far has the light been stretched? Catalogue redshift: 0.736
